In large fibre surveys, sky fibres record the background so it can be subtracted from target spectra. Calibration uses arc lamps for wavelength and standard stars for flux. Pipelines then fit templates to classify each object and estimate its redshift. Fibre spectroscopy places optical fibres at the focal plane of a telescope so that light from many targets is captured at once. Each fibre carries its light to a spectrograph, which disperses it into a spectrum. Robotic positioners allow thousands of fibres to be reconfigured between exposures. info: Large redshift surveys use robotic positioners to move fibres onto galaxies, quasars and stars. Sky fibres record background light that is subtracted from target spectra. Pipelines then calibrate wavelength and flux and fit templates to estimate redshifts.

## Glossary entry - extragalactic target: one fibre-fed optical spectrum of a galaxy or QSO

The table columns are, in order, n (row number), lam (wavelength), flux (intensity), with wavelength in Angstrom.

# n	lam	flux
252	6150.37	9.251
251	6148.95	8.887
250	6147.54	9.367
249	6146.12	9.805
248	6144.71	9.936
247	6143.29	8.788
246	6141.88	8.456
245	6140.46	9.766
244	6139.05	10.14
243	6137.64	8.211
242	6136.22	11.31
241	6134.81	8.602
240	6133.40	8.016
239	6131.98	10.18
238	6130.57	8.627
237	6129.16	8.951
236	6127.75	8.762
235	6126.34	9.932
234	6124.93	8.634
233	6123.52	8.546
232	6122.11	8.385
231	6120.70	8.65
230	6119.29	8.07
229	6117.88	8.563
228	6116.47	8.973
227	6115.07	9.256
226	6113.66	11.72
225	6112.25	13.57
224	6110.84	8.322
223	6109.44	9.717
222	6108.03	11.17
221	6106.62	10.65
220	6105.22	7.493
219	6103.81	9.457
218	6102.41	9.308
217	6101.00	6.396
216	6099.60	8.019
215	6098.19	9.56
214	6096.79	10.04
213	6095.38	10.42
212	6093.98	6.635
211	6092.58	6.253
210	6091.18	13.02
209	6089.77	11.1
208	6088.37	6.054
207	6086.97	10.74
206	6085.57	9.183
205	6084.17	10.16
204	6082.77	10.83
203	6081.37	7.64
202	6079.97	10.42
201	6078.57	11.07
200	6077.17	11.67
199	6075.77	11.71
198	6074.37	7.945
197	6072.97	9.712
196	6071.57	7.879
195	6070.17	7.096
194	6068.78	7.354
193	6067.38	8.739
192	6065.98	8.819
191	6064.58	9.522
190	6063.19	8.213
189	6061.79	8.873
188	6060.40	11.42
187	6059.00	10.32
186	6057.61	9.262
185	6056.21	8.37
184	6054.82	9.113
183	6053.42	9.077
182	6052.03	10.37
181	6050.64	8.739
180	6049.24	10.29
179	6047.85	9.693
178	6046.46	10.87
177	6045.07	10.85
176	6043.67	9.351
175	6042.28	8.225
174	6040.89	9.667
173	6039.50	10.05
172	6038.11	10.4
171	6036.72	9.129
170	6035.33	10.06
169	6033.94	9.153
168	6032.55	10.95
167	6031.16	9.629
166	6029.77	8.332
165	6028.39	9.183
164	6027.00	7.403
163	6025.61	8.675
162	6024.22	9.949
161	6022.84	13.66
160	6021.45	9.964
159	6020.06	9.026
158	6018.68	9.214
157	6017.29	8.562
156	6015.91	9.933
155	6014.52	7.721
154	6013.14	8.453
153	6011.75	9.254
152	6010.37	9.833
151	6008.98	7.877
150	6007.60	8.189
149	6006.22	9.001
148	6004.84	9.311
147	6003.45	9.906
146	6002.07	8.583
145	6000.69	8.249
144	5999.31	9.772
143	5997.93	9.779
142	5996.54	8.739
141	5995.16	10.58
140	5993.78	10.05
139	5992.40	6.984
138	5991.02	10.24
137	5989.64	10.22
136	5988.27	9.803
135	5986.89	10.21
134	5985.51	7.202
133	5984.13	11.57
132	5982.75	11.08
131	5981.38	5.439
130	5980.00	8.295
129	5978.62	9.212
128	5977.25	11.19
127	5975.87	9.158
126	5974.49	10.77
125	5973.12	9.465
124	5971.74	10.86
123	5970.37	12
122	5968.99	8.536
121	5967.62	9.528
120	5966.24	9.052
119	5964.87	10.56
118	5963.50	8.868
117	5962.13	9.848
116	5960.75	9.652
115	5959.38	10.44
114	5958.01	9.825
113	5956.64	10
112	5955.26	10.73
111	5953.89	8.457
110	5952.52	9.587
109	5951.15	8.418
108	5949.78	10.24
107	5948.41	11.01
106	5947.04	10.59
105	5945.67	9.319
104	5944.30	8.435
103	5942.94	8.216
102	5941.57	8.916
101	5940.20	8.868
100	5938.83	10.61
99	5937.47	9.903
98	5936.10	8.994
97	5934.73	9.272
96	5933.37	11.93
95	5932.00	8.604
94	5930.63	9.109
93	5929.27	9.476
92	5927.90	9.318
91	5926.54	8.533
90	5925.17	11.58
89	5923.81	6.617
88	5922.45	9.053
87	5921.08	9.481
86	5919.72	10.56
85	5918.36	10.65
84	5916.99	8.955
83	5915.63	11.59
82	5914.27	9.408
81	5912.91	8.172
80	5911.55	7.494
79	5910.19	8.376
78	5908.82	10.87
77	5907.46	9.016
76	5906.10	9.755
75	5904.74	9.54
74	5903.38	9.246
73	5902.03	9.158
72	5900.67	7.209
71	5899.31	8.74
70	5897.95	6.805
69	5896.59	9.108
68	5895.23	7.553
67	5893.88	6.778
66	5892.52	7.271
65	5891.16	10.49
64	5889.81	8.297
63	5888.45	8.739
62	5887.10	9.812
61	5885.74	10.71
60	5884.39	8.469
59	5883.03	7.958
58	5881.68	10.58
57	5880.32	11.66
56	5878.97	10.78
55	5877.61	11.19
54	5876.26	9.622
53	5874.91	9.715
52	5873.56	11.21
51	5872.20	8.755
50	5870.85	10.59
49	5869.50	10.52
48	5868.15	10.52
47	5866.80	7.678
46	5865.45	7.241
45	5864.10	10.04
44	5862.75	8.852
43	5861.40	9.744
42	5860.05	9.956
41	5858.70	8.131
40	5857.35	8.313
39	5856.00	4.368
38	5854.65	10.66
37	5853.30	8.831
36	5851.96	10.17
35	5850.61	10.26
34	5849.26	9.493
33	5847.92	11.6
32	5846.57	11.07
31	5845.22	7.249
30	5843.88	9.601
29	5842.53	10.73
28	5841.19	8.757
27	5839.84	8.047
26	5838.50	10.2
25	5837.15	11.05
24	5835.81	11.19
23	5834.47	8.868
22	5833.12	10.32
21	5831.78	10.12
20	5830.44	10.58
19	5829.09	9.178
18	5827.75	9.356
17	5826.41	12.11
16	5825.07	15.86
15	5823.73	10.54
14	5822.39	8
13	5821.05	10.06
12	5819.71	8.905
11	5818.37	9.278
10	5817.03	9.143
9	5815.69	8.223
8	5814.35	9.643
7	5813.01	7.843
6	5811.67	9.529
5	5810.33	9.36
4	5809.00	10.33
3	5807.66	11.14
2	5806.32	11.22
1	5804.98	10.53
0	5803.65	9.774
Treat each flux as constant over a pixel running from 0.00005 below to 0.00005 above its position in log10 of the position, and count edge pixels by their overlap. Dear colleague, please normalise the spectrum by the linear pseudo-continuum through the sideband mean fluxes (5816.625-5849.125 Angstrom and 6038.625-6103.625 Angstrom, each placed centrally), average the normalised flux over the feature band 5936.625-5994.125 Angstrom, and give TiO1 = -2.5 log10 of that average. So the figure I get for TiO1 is 0.008 mag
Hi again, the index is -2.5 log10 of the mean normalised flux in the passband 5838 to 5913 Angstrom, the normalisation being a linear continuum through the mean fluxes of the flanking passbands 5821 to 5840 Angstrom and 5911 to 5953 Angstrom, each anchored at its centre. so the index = 0.09 mag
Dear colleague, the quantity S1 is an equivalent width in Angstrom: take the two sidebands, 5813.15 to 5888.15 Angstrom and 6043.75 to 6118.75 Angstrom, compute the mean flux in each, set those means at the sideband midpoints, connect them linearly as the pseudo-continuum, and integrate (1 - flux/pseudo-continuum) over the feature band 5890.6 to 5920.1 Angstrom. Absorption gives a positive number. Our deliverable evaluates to 2.25 Angstrom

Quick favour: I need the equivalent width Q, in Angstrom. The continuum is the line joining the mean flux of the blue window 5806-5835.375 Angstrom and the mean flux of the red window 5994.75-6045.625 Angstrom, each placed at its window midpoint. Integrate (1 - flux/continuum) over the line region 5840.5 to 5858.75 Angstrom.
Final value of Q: 1.1 Angstrom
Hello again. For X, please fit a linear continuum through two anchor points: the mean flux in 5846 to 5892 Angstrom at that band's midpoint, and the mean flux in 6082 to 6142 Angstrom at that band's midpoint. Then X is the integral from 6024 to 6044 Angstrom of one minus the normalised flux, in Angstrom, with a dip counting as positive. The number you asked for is 0.13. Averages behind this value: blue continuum 9.58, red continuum 9.3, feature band 9.33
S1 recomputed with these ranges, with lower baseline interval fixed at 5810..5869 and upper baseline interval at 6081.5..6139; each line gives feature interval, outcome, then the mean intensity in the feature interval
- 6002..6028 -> 0.5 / 9.2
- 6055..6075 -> 1.1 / 8.83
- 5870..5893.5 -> -0.5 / 9.72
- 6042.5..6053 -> -0.6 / 9.92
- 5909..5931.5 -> 0.4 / 9.3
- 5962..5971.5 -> -0.4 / 9.82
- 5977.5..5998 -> 0.2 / 9.32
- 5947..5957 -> -0.4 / 9.82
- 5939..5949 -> 0.1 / 9.39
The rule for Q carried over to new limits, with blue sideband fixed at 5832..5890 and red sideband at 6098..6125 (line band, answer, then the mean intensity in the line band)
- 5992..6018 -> 1.0 Angstrom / 9.01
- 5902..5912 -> 0.3 Angstrom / 9.22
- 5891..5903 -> 1.9 Angstrom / 8.05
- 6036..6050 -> -0.8 Angstrom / 9.85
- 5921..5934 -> 0.2 Angstrom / 9.35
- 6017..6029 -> -0.2 Angstrom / 9.54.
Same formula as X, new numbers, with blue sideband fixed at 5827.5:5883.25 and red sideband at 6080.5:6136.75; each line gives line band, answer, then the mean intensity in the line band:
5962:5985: -0.57 Angstrom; 9.71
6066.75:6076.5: 0.71 Angstrom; 8.64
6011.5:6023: 0.07 Angstrom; 9.35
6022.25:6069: -0.83 Angstrom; 9.53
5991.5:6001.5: 0.27 Angstrom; 9.18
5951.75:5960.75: -0.30 Angstrom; 9.81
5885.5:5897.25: 1.13 Angstrom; 8.68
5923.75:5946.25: 0.43 Angstrom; 9.35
